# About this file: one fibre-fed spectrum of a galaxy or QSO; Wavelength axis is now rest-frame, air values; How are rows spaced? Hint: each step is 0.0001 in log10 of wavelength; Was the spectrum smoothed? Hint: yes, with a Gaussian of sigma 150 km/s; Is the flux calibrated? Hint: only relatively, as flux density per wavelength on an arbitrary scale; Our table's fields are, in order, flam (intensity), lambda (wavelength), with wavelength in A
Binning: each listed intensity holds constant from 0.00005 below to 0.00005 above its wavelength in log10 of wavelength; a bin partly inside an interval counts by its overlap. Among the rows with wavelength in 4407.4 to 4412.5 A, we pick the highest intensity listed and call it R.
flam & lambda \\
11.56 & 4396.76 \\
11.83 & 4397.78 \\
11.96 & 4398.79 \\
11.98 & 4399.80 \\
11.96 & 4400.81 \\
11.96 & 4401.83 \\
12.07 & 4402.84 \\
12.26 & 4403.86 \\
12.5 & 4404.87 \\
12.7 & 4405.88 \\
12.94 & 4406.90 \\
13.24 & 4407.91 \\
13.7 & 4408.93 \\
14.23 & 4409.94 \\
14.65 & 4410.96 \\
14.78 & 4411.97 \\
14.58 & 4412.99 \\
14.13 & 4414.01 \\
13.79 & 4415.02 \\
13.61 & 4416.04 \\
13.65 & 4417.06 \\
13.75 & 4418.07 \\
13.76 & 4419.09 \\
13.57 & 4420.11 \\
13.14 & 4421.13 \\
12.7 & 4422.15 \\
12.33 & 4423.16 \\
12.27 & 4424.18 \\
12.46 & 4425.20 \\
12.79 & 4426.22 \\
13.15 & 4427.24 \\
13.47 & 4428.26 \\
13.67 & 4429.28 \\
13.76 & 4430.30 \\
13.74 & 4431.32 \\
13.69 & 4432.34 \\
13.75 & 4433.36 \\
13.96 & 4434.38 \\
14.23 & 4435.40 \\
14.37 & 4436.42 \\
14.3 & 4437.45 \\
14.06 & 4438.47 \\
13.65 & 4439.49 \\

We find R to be 14.78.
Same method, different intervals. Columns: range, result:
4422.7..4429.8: 13.67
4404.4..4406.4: 12.7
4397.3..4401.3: 11.98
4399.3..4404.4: 12.26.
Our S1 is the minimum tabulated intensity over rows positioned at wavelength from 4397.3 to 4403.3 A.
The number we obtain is 11.83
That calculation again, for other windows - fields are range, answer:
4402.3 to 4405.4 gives 12.07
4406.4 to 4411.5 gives 12.94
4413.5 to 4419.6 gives 13.61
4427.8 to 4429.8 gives 13.47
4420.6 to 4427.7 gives 12.27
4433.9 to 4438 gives 13.96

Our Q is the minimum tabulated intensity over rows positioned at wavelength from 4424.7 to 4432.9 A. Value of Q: 12.46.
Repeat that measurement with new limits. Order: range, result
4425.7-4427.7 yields 12.79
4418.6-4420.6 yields 13.57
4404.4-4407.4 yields 12.5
